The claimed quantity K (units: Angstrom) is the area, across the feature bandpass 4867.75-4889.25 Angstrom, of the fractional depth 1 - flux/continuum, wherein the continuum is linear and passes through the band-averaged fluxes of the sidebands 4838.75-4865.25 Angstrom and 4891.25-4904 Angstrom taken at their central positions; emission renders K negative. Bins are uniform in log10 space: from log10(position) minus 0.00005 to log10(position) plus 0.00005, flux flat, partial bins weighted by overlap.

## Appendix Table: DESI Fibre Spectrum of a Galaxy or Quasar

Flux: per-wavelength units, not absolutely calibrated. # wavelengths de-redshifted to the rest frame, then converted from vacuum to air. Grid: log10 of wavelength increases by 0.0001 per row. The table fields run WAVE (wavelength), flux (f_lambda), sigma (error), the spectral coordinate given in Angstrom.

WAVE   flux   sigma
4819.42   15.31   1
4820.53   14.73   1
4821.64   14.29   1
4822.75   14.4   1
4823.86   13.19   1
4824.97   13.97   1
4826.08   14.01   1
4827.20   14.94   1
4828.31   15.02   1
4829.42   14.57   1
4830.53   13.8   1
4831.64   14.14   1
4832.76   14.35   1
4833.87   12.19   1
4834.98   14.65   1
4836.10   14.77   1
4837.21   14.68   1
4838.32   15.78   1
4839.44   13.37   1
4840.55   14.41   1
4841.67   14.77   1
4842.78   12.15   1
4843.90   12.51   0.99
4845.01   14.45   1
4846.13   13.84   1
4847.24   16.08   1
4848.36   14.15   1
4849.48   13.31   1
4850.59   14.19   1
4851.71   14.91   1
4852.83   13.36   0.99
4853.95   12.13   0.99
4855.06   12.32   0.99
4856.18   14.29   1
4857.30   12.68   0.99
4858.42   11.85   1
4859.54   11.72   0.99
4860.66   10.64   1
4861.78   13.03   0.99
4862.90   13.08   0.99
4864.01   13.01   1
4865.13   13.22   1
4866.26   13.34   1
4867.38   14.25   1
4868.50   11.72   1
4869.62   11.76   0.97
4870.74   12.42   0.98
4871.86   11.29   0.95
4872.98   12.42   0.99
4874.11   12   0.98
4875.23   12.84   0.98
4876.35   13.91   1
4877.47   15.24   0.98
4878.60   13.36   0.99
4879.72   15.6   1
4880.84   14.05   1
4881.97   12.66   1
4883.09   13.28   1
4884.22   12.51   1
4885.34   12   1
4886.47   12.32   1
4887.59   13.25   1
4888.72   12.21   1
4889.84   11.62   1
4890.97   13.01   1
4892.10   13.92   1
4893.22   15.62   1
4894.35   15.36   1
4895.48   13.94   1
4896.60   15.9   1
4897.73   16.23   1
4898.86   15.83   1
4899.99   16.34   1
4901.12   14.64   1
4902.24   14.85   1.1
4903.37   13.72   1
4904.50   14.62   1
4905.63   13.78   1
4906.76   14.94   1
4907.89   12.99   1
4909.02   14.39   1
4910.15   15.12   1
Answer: 2.2 Angstrom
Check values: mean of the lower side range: 13.3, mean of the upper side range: 15.1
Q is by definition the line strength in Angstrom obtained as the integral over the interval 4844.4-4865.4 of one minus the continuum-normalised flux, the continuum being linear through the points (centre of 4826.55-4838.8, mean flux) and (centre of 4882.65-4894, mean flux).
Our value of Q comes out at 0.9 Angstrom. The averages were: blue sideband 14.4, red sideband 13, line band 13.3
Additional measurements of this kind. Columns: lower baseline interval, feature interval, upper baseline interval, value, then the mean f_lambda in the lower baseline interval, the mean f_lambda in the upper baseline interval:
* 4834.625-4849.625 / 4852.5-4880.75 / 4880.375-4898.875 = 2.16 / 14.2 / 13.7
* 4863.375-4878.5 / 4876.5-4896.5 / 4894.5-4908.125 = 0.45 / 12.9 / 14.9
